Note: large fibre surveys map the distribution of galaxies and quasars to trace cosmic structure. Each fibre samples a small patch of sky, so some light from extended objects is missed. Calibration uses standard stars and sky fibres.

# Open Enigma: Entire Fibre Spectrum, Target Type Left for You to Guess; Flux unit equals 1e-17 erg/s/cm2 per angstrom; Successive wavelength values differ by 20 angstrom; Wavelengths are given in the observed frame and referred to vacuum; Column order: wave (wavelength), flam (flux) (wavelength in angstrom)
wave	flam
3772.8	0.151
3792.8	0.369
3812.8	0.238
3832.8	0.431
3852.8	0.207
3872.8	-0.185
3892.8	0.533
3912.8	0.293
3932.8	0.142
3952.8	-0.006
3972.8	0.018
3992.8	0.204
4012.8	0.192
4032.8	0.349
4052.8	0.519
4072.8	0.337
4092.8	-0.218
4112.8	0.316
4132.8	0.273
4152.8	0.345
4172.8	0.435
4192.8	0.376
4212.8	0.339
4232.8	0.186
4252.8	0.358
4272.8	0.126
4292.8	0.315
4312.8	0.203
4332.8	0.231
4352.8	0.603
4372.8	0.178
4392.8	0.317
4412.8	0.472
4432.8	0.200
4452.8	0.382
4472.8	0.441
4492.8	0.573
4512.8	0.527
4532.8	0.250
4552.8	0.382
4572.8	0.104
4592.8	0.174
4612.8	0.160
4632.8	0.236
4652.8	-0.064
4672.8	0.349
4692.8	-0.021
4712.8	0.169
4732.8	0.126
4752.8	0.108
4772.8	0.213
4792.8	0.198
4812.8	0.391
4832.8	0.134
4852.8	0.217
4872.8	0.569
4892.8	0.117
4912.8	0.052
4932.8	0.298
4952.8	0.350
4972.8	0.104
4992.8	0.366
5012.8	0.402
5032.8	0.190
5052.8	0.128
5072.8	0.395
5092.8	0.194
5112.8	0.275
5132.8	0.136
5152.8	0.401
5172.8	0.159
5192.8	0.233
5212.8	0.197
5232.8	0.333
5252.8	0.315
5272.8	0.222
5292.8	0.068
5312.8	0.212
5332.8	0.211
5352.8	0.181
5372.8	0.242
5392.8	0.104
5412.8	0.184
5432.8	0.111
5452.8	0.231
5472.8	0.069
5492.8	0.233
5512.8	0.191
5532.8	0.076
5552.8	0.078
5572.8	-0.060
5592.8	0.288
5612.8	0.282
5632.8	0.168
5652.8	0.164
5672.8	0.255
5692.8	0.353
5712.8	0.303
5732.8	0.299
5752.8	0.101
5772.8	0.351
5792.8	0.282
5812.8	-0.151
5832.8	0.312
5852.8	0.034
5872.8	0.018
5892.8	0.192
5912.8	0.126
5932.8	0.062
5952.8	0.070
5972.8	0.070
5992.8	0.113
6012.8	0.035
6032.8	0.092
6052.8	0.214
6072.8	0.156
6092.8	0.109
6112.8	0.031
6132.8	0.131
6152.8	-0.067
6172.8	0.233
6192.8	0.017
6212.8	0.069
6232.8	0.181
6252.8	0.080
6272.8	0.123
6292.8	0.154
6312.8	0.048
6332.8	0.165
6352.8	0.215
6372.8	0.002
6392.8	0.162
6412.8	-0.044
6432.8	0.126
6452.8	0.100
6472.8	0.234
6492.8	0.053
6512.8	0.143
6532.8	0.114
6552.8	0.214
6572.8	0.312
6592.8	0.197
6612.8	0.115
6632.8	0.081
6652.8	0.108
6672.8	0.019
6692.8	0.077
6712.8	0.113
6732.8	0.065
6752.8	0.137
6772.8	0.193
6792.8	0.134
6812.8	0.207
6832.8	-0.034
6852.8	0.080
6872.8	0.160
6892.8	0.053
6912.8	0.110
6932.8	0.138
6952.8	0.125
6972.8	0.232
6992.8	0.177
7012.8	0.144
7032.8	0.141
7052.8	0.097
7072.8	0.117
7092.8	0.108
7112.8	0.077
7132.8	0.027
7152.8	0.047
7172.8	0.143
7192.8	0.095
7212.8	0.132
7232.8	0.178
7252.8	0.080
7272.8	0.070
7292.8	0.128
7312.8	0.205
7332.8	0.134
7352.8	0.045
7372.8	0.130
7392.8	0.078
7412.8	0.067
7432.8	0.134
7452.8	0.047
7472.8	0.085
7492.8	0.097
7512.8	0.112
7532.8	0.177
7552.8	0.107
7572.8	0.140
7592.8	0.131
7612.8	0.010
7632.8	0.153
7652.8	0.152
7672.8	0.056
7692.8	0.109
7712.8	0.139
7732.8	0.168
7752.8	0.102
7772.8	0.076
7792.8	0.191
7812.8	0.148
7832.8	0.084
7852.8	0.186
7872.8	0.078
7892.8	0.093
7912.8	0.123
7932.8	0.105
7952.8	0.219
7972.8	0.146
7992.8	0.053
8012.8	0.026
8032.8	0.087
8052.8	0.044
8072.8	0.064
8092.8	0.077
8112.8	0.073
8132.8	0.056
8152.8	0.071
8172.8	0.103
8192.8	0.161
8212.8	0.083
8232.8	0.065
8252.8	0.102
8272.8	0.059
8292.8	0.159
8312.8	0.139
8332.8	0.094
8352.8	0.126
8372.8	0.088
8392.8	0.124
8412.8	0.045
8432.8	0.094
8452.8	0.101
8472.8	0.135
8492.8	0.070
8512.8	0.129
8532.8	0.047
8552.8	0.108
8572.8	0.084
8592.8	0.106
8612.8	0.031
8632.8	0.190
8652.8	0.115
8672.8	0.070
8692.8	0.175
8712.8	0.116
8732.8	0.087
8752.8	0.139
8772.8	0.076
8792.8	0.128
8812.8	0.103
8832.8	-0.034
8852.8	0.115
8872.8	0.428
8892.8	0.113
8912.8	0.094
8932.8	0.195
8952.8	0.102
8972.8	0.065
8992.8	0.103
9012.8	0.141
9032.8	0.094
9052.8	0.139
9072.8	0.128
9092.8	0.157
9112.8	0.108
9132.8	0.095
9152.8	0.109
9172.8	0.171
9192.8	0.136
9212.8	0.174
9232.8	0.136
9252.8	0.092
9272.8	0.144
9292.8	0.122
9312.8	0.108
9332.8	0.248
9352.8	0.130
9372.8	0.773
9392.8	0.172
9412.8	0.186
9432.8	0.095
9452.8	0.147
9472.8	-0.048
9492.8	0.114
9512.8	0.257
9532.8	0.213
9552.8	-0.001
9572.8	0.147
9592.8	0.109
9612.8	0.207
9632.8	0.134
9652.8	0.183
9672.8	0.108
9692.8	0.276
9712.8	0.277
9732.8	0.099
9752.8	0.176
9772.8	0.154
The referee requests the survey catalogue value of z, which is 1.381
